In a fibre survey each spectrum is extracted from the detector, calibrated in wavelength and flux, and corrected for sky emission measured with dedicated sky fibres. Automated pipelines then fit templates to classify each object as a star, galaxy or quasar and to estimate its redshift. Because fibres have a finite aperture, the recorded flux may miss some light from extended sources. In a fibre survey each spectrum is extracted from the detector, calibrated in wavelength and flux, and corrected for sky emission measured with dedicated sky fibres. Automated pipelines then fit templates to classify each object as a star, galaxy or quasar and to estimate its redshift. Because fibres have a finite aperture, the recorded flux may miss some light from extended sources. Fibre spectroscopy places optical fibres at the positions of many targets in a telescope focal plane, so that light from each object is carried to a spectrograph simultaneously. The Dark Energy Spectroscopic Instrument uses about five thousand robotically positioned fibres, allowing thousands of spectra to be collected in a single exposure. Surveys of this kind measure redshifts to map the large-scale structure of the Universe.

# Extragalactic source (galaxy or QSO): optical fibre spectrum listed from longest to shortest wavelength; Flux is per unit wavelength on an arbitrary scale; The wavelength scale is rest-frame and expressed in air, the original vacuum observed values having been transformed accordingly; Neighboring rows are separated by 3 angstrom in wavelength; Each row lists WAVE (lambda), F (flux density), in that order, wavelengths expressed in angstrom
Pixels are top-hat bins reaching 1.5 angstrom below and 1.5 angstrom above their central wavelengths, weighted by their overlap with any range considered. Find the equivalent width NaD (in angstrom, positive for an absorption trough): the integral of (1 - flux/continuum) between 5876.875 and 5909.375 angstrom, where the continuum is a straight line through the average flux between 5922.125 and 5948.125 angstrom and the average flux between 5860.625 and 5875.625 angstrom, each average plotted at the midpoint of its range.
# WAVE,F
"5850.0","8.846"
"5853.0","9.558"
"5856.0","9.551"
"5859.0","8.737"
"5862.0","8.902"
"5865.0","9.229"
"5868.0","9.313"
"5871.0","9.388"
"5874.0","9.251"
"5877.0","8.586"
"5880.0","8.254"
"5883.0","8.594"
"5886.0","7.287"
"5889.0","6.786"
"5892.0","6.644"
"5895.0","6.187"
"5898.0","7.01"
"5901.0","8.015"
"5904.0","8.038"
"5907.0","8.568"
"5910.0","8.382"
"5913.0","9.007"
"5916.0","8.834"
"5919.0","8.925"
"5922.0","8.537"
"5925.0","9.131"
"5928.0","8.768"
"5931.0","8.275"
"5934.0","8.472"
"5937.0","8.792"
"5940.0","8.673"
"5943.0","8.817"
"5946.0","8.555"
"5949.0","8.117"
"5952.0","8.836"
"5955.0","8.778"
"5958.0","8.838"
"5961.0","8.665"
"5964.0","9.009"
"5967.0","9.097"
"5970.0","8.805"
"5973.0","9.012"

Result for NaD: 5.03 angstrom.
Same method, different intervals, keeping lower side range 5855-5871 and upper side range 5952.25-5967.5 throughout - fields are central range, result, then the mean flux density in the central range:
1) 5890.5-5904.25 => 3.0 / 7.1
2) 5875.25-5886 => 0.9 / 8.33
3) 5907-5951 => 1.4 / 8.66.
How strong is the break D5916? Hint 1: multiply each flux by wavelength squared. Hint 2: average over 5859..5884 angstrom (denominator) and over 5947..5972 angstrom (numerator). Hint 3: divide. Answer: 1.01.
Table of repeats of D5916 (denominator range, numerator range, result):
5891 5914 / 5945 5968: 1.15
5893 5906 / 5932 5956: 1.19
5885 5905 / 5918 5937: 1.23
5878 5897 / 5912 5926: 1.23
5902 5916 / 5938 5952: 1.02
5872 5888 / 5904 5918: 1.04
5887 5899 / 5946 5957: 1.31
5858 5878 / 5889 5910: 0.83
